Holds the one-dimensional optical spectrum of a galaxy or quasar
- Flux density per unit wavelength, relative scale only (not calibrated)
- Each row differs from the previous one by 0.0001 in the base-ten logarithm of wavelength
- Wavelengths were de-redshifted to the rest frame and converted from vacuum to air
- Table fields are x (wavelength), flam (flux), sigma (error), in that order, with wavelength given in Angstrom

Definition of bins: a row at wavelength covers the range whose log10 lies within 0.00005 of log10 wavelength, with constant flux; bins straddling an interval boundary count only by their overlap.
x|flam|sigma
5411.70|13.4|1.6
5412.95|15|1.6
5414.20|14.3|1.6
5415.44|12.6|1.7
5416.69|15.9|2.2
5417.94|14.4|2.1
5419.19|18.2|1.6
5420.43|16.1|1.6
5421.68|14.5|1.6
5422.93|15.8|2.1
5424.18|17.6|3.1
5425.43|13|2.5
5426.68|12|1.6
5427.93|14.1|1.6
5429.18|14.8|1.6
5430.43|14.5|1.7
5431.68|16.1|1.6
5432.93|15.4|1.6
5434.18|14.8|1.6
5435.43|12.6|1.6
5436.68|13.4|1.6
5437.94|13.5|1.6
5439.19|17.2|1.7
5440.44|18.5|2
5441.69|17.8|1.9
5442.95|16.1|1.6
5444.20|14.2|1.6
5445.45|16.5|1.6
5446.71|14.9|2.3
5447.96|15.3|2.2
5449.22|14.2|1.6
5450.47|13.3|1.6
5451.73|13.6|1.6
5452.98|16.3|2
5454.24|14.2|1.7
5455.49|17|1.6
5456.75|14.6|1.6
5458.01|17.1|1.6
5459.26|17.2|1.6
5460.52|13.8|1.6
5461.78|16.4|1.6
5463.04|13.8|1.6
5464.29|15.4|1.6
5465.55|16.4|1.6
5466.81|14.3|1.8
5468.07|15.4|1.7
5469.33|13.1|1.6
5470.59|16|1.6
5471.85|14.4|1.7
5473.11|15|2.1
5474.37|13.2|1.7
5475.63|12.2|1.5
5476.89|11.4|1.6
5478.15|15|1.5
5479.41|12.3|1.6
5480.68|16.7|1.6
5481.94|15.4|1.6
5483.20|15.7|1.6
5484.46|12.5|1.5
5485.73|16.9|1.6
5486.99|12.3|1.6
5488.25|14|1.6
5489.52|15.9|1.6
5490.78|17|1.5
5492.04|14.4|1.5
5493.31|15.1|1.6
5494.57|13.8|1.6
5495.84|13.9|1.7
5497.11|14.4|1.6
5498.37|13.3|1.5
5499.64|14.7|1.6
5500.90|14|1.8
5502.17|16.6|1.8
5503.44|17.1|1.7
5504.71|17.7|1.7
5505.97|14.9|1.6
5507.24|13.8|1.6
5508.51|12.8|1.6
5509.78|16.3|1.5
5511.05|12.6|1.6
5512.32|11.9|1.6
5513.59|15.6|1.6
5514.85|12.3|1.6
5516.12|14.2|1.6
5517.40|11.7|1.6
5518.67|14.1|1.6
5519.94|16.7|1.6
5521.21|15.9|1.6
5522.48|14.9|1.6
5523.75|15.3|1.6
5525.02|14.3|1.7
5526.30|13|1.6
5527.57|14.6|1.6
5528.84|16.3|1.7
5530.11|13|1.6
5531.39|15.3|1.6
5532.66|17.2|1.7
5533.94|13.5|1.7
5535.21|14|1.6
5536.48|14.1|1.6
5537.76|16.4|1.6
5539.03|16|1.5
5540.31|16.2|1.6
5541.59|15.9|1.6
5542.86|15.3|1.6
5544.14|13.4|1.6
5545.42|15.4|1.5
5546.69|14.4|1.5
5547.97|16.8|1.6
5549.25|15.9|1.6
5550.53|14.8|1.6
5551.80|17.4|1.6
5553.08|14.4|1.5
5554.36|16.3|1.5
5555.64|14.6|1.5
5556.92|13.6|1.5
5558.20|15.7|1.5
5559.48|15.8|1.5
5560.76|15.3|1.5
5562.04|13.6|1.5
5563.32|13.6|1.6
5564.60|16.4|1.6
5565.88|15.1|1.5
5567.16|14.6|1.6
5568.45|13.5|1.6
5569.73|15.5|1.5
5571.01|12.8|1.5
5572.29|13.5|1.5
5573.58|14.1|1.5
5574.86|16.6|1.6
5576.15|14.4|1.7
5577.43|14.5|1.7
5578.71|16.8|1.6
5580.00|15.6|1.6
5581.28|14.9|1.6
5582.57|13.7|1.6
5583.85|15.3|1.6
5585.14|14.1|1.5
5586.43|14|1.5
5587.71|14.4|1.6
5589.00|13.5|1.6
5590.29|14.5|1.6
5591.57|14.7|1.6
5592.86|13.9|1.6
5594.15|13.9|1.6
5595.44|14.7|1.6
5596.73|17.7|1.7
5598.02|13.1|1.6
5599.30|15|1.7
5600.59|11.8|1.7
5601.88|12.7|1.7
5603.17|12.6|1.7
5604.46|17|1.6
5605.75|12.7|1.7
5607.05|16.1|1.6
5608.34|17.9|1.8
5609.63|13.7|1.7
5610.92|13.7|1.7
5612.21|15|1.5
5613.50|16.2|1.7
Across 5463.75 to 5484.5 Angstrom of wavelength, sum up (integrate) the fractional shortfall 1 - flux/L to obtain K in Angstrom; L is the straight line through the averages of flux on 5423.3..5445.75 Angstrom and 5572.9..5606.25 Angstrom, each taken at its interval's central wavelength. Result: 0.7 Angstrom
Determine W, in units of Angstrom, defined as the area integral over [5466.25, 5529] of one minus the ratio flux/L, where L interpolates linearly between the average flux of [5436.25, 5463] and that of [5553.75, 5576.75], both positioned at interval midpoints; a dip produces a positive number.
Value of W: 2.74 Angstrom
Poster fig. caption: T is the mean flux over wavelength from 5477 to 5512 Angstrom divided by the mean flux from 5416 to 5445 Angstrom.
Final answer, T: 0.96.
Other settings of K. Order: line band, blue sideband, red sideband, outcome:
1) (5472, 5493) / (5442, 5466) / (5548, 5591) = 1.1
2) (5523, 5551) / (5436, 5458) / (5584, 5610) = -0.5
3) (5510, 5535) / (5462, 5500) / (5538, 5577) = 0.7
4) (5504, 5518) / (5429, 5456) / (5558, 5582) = 0.9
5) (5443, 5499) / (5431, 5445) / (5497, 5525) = 1.2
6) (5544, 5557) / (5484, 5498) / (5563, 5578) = -0.7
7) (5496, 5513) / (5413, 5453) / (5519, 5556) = 0.6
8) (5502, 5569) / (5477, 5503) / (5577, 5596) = -1.3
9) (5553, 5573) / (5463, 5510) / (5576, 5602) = -0.2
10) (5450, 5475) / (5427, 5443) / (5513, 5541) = 0.1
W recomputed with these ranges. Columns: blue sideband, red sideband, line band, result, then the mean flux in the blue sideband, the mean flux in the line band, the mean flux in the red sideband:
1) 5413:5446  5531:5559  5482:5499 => 0.72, 15.1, 14.6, 15.3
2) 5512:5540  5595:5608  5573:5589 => -0.38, 14.6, 14.8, 14.4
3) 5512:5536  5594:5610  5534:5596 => -1.50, 14.4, 14.9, 14.6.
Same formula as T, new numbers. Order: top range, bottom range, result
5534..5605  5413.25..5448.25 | 0.98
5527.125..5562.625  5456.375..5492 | 1.03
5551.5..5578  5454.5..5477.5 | 1.00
